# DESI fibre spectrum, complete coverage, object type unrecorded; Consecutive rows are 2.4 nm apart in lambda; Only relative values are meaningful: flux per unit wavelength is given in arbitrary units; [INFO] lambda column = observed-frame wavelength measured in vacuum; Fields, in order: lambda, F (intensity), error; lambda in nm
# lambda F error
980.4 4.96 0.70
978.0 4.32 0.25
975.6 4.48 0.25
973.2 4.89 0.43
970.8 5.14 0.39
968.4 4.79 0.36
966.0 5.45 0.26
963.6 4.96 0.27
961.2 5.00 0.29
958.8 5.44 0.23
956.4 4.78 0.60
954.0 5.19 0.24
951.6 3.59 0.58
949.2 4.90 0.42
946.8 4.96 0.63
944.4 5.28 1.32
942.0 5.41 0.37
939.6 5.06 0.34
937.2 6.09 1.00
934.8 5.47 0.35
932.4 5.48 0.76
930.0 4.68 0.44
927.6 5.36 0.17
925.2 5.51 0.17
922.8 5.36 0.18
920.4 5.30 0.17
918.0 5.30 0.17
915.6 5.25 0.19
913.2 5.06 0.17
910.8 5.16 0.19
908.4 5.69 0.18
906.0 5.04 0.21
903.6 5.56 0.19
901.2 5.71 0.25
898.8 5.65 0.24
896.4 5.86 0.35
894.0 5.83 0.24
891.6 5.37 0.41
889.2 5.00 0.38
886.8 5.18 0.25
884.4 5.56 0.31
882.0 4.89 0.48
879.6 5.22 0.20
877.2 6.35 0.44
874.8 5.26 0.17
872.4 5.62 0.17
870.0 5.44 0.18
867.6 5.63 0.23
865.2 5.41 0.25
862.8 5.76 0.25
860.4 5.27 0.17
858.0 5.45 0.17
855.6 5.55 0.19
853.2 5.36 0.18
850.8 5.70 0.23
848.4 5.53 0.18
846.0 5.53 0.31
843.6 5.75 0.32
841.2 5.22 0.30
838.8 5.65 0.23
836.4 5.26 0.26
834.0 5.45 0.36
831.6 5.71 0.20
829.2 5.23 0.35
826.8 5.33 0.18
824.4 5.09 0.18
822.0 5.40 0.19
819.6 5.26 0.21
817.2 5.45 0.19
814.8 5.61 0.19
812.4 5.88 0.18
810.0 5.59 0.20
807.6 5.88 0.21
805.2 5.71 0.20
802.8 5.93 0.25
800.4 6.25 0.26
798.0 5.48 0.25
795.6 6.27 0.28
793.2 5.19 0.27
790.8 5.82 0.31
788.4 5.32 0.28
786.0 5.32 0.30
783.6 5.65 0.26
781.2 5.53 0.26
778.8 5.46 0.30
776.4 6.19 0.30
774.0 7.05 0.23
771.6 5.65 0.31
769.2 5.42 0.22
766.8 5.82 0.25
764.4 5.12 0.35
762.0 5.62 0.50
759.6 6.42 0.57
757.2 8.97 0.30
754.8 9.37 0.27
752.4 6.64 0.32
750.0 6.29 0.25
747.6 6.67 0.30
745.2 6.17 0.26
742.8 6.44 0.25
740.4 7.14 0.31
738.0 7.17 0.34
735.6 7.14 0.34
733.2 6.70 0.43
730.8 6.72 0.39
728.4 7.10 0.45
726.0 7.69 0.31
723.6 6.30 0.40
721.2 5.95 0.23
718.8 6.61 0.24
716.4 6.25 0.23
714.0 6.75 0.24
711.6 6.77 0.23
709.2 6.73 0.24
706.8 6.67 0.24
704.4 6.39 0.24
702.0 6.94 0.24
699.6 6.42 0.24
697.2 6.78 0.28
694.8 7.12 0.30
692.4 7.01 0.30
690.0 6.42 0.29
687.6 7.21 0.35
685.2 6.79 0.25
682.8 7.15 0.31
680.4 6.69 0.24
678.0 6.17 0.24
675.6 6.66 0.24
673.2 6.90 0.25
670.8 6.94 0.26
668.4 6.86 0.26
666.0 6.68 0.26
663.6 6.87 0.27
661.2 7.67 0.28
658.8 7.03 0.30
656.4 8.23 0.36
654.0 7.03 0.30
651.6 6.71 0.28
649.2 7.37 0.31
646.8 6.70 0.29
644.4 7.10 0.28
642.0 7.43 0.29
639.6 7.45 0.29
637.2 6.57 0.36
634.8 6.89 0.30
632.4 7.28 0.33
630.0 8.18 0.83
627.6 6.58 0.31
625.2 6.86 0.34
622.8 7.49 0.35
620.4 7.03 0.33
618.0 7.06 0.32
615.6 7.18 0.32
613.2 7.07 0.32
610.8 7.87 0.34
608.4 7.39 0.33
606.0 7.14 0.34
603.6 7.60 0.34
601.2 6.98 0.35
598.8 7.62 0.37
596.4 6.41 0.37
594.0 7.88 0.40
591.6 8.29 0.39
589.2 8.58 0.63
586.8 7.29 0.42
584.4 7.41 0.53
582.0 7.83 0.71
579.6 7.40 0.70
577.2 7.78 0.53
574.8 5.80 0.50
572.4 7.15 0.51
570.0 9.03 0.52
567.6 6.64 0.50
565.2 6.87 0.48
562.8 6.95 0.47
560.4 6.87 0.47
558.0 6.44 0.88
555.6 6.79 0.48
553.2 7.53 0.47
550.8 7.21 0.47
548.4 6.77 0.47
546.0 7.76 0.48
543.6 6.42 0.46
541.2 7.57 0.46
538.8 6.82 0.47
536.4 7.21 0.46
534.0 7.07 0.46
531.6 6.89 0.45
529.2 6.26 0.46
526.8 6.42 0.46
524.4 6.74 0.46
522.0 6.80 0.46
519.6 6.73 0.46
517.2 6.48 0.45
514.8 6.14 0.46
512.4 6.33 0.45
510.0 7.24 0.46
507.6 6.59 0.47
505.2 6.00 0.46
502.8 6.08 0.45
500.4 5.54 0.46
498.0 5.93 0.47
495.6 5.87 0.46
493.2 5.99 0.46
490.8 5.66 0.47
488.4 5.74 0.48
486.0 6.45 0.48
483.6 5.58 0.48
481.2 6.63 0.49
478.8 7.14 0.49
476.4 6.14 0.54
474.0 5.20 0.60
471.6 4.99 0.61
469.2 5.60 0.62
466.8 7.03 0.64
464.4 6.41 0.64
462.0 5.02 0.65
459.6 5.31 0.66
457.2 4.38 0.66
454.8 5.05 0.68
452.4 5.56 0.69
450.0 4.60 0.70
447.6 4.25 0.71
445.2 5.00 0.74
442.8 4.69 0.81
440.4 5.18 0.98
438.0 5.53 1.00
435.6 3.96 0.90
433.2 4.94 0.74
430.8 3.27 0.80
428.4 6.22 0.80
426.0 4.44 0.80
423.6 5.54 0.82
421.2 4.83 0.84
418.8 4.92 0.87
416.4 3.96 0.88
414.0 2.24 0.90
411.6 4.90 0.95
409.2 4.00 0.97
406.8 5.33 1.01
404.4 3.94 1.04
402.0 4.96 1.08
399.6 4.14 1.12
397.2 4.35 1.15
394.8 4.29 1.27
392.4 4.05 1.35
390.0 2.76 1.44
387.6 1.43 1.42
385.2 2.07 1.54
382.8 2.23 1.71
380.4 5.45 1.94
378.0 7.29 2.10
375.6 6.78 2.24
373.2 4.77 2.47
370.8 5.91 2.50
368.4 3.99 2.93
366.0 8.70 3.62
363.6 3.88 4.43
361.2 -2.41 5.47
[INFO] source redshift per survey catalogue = 0.152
